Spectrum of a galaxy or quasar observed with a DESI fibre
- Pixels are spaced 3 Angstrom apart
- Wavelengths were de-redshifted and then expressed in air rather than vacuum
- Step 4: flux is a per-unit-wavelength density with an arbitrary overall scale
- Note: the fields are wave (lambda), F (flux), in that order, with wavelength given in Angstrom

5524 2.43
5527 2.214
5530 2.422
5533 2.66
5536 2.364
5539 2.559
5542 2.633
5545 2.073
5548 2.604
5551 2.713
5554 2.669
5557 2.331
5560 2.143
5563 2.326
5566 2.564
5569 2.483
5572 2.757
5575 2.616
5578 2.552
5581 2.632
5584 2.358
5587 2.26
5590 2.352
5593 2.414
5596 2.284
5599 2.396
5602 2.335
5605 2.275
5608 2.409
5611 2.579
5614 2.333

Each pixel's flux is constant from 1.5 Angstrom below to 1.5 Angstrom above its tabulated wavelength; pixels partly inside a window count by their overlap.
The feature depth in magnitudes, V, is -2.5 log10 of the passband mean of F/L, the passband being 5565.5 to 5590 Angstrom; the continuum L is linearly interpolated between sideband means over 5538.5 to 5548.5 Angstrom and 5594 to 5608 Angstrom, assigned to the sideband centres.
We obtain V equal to -0.06 mag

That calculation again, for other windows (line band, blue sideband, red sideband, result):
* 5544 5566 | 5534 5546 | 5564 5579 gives 0.03 mag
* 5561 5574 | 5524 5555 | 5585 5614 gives -0.04 mag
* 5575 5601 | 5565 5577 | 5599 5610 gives 0.03 mag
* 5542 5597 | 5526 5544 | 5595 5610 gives -0.02 mag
